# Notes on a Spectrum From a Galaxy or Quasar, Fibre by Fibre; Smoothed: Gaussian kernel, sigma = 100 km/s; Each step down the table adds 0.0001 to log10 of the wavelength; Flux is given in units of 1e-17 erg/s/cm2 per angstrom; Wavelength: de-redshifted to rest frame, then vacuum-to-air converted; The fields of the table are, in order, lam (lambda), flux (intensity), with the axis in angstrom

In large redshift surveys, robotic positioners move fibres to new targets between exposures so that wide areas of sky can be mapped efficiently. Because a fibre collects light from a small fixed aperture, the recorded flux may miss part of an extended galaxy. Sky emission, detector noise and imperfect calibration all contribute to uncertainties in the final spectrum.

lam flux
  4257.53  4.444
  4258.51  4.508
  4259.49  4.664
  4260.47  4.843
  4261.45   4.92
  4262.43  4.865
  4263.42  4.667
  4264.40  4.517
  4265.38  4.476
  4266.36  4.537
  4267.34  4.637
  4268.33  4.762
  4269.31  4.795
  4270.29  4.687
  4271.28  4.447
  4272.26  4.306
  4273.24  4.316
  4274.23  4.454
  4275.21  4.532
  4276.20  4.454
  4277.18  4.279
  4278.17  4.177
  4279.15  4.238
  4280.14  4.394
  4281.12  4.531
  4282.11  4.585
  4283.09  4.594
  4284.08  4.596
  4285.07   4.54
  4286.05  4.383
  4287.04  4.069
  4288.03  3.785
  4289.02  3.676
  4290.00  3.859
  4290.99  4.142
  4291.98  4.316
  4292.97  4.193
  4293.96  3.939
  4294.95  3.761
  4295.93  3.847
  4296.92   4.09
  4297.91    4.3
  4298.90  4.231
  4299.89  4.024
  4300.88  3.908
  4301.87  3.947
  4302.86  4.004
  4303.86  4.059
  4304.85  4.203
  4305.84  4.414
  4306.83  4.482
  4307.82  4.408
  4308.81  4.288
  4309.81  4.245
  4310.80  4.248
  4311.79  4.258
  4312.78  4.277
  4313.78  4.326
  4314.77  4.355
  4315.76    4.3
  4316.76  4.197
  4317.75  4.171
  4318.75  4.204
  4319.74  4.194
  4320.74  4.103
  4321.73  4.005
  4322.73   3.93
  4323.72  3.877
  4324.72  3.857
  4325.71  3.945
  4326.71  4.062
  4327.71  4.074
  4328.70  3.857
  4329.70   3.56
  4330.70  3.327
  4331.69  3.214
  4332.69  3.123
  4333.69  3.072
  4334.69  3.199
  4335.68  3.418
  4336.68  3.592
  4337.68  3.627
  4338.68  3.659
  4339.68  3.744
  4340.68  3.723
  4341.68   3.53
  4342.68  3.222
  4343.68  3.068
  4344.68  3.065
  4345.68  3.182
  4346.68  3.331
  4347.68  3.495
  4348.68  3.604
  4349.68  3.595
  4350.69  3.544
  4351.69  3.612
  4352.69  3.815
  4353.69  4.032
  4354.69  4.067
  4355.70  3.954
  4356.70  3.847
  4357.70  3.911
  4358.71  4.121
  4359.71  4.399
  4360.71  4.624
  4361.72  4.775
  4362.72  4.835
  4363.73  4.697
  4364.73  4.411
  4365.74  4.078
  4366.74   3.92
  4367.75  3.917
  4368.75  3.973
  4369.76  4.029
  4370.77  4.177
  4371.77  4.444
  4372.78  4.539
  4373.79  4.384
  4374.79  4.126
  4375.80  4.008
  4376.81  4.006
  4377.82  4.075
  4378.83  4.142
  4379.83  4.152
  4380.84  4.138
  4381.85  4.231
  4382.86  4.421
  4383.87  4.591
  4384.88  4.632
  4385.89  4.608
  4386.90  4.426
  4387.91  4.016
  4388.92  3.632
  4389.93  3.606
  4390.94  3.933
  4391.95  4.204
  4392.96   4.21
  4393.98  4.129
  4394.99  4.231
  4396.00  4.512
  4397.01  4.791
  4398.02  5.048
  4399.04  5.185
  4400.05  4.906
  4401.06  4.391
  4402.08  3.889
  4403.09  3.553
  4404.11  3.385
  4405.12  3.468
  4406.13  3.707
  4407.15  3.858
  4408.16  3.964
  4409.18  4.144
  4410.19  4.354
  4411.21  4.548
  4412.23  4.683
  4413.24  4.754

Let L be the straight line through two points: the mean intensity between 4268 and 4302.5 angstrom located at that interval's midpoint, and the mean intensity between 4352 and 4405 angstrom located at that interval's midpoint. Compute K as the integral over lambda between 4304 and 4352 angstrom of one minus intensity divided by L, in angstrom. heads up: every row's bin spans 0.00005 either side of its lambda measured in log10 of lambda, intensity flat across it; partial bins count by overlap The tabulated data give 4.91 angstrom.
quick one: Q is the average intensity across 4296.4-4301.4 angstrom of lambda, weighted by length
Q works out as 4.11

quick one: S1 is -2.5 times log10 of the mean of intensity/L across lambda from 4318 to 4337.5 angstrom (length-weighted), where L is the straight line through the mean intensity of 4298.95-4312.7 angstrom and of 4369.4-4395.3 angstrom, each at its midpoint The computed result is 0.131 mag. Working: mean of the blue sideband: 4.2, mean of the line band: 3.72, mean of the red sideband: 4.2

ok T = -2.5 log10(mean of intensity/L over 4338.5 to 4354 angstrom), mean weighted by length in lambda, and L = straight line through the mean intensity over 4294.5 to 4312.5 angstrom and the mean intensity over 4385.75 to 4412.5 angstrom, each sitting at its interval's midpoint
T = 0.19 mag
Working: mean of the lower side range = 4.16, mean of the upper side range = 4.19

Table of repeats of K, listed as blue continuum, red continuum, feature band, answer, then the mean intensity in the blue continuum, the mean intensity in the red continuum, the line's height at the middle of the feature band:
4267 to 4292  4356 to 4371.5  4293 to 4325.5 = 1.4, 4.37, 4.25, 4.32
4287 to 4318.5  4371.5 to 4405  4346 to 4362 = 1.2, 4.14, 4.25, 4.2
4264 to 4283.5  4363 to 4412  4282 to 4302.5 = 1.5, 4.49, 4.21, 4.44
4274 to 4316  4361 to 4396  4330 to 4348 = 3.7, 4.22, 4.23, 4.23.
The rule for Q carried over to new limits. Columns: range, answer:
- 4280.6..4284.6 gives 4.58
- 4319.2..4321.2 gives 4.15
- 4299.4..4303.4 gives 3.96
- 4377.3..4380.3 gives 4.13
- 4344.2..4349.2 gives 3.34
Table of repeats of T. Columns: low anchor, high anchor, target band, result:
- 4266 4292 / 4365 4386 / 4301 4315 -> 0.022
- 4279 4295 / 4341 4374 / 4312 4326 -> -0.009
